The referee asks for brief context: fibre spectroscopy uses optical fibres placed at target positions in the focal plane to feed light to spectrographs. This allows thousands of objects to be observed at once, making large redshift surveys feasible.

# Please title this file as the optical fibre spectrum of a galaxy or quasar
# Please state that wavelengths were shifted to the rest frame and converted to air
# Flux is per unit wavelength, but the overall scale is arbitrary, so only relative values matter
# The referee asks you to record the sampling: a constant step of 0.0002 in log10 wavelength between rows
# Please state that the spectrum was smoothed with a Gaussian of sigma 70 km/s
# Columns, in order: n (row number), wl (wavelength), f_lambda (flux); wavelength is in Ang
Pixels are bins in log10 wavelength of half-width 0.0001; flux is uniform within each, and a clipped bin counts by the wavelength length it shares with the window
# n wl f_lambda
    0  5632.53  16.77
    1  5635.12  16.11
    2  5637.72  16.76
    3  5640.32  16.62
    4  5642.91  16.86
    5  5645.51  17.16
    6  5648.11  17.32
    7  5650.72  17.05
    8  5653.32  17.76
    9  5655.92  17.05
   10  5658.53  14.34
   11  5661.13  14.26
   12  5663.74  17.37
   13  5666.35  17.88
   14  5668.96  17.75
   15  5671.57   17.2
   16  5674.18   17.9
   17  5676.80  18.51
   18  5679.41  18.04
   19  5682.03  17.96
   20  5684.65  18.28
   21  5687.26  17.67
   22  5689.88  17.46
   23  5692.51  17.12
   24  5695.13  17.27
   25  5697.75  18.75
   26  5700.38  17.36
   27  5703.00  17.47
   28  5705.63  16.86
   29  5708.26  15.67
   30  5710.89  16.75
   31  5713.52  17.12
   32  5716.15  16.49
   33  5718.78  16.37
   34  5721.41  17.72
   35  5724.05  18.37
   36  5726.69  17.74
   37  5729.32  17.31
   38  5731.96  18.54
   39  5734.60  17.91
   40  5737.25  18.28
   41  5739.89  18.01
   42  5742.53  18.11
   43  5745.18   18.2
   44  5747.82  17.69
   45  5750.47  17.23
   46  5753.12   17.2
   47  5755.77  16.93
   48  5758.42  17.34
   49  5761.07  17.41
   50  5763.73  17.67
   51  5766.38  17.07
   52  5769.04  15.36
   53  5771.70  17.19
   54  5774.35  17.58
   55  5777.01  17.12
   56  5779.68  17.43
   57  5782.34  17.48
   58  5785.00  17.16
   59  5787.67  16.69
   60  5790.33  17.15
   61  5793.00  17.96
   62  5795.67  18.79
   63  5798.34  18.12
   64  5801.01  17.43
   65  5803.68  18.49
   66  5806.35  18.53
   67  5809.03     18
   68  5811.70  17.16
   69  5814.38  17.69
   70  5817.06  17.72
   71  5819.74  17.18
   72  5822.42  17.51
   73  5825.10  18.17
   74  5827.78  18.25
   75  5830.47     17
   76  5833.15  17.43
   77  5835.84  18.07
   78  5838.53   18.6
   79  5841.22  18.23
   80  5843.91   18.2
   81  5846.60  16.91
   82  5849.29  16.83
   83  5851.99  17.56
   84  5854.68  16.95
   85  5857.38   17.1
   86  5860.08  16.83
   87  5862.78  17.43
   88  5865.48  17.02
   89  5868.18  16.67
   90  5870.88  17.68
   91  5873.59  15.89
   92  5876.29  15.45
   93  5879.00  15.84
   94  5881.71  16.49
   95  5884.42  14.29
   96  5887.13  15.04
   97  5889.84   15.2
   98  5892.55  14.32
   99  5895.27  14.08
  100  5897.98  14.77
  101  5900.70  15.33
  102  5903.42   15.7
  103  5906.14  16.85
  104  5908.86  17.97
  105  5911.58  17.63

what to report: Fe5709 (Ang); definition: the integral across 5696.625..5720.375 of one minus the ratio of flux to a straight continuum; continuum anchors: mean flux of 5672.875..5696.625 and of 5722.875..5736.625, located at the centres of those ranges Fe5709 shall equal 1.22 Ang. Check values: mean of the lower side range 17.8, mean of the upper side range 18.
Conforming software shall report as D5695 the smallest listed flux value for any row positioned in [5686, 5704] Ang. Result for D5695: 17.12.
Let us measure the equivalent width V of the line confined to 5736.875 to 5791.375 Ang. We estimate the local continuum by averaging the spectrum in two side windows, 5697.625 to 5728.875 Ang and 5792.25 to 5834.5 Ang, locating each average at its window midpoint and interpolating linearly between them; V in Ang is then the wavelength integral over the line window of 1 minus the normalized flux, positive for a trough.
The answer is 0.5 Ang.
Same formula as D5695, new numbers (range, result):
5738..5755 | 17.2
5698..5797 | 15.36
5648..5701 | 14.26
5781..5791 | 16.69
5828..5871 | 16.67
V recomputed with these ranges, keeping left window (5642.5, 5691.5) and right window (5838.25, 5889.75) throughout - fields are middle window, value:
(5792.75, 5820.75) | -1.7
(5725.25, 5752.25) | -1.3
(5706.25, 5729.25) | 0.1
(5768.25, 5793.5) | -0.3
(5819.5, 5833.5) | -0.7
